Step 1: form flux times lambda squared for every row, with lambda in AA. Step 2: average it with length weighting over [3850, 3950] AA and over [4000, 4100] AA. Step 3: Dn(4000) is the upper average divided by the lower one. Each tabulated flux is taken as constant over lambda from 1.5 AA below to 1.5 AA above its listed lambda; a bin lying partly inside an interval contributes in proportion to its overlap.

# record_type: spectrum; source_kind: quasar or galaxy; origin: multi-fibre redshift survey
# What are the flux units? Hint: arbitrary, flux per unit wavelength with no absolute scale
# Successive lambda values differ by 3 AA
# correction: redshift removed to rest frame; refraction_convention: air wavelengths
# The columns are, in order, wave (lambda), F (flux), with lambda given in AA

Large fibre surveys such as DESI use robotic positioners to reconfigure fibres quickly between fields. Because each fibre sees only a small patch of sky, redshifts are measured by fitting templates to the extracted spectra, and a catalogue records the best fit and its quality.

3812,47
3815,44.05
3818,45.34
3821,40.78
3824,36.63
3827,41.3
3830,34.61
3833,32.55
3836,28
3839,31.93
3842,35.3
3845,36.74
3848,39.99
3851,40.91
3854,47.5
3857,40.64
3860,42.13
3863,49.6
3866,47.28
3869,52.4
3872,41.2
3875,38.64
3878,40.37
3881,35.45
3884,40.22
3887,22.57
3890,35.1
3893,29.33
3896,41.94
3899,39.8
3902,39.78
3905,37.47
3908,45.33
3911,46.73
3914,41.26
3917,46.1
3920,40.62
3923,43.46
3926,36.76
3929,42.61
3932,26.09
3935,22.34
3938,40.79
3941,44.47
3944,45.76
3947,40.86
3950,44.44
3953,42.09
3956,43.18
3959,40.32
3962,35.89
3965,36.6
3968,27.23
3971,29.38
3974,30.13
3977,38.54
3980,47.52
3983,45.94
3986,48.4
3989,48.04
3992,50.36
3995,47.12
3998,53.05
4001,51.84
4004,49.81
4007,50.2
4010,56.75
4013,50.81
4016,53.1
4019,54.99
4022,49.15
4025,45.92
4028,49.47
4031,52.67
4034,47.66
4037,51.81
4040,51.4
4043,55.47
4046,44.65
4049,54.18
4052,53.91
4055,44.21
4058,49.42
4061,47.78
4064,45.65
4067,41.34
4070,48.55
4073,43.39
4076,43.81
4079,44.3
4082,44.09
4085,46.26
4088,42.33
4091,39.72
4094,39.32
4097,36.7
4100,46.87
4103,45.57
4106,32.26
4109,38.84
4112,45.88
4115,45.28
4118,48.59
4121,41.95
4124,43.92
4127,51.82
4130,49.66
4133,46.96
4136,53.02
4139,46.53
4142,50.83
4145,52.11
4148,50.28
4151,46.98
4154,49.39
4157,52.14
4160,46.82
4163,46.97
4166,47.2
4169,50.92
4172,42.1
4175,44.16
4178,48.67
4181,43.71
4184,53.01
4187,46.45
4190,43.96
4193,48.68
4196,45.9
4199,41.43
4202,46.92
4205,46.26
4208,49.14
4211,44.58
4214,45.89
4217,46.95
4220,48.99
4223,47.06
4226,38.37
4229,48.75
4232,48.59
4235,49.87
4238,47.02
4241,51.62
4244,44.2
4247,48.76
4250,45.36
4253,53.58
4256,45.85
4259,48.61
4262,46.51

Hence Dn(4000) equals 1.3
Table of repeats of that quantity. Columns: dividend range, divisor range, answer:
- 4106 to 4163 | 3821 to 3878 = 1.37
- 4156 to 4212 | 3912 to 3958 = 1.32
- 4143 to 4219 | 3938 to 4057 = 1.11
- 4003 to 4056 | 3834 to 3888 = 1.40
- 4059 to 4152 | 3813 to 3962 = 1.27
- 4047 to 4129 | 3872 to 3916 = 1.28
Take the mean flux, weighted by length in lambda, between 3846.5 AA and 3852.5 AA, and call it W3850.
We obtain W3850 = 40.4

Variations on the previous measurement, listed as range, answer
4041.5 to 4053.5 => 52.1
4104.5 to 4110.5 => 35.6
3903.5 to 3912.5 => 43.2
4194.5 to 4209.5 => 45.9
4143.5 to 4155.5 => 49.7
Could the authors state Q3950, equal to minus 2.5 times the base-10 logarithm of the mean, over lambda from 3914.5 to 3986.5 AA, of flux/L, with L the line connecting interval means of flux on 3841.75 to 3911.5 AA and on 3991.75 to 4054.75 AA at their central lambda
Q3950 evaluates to 0.169 mag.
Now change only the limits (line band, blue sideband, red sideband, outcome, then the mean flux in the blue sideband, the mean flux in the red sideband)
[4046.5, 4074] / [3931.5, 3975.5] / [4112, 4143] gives -0.10 mag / 36.9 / 47.7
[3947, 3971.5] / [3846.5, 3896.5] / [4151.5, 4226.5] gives 0.11 mag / 40.3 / 46.7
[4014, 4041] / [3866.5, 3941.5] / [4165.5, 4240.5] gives -0.20 mag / 38.9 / 46.6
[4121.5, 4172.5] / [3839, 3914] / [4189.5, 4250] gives -0.08 mag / 40.1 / 46.7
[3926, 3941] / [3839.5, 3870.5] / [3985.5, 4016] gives 0.34 mag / 42.9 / 50.8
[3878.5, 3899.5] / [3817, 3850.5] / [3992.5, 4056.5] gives 0.17 mag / 36.6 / 50.9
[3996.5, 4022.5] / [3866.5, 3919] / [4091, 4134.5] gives -0.24 mag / 39.8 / 43.7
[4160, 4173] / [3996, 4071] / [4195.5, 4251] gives 0.02 mag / 50.1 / 46.6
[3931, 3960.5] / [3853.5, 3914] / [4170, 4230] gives 0.06 mag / 40.6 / 46.1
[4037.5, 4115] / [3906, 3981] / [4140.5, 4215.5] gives -0.03 mag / 39.1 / 47.4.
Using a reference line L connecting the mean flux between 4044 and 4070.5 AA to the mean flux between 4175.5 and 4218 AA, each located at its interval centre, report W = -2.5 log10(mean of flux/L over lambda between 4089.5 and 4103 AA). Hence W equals 0.15 mag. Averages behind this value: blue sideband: 47.9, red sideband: 46.5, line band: 41.2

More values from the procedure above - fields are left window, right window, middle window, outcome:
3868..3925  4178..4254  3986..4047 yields -0.19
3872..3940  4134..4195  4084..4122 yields 0.09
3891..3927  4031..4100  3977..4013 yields -0.13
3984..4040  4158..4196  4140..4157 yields -0.05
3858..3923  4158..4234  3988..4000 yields -0.17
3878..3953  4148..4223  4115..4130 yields -0.04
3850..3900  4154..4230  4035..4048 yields -0.17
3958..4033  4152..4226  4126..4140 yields -0.07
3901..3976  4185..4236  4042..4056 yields -0.20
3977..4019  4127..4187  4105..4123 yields 0.15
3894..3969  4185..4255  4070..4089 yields -0.03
